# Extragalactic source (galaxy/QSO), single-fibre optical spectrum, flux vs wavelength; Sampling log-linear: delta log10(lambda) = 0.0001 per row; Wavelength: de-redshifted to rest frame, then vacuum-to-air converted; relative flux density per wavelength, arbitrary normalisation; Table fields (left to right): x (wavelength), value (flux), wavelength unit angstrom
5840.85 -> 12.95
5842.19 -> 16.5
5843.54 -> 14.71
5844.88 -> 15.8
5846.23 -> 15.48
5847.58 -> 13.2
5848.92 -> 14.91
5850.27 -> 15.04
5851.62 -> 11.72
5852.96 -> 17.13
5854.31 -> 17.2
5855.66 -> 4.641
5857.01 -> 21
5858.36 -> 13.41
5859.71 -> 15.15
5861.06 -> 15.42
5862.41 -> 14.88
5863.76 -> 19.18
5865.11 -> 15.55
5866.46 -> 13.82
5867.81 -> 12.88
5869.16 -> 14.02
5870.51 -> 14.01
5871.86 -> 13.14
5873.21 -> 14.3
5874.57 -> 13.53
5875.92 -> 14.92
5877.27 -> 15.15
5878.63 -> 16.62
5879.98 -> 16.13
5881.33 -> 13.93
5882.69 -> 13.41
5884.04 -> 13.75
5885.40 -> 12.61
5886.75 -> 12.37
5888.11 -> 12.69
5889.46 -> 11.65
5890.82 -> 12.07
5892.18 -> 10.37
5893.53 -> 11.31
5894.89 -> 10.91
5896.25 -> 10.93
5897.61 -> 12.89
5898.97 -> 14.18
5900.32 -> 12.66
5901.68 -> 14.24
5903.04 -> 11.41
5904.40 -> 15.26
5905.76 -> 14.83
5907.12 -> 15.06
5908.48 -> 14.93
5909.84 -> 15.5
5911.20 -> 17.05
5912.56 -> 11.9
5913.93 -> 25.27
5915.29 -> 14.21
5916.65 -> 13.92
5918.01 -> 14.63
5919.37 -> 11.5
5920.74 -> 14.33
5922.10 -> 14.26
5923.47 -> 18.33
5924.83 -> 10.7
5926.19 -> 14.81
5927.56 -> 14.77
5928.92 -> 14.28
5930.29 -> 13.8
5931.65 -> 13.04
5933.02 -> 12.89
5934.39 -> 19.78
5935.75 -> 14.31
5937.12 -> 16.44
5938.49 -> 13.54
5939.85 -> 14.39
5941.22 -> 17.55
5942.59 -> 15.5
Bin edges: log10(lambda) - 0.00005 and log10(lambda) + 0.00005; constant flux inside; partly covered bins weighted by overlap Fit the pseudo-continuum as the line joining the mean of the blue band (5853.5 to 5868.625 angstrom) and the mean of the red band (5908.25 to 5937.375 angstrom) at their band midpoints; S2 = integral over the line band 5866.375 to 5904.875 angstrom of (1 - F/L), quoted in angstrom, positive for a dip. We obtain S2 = 4.2 angstrom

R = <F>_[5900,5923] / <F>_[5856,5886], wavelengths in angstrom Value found 1.0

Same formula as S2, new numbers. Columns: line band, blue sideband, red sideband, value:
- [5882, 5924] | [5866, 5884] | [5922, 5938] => 2.1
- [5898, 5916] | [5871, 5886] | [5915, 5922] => -1.5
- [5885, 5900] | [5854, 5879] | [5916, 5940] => 2.6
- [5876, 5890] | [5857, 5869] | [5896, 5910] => 0.7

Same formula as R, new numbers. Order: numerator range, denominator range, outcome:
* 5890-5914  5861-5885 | 0.93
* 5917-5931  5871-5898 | 1.08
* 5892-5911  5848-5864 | 0.90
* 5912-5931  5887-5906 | 1.19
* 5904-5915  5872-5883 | 1.10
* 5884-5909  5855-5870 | 0.88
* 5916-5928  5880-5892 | 1.10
